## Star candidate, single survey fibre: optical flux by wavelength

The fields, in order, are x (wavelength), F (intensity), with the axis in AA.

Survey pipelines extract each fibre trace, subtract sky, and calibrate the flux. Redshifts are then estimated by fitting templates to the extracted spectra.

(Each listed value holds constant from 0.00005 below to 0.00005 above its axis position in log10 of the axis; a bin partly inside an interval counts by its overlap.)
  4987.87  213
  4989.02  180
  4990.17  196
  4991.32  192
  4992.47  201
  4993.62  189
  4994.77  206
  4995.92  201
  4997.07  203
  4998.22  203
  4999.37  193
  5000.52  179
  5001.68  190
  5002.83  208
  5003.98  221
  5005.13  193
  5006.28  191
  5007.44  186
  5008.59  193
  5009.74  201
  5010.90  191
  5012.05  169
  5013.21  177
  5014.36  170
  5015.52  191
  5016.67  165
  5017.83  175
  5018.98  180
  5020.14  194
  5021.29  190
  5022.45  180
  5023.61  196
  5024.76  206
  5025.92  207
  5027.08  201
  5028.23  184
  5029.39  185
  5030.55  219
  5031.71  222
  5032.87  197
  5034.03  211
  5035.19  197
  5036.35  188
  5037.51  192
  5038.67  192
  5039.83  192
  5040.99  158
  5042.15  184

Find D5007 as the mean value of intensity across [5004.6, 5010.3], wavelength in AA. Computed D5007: 193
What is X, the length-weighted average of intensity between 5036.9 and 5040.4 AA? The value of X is 192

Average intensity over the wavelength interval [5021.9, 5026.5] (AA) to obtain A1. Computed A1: 197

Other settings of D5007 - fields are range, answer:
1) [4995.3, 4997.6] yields 202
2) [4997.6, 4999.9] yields 198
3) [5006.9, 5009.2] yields 190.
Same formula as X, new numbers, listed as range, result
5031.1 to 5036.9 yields 203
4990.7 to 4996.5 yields 198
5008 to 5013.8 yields 186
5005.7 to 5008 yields 188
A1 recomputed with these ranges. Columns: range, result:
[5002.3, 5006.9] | 203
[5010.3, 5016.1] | 180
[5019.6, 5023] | 188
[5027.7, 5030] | 185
